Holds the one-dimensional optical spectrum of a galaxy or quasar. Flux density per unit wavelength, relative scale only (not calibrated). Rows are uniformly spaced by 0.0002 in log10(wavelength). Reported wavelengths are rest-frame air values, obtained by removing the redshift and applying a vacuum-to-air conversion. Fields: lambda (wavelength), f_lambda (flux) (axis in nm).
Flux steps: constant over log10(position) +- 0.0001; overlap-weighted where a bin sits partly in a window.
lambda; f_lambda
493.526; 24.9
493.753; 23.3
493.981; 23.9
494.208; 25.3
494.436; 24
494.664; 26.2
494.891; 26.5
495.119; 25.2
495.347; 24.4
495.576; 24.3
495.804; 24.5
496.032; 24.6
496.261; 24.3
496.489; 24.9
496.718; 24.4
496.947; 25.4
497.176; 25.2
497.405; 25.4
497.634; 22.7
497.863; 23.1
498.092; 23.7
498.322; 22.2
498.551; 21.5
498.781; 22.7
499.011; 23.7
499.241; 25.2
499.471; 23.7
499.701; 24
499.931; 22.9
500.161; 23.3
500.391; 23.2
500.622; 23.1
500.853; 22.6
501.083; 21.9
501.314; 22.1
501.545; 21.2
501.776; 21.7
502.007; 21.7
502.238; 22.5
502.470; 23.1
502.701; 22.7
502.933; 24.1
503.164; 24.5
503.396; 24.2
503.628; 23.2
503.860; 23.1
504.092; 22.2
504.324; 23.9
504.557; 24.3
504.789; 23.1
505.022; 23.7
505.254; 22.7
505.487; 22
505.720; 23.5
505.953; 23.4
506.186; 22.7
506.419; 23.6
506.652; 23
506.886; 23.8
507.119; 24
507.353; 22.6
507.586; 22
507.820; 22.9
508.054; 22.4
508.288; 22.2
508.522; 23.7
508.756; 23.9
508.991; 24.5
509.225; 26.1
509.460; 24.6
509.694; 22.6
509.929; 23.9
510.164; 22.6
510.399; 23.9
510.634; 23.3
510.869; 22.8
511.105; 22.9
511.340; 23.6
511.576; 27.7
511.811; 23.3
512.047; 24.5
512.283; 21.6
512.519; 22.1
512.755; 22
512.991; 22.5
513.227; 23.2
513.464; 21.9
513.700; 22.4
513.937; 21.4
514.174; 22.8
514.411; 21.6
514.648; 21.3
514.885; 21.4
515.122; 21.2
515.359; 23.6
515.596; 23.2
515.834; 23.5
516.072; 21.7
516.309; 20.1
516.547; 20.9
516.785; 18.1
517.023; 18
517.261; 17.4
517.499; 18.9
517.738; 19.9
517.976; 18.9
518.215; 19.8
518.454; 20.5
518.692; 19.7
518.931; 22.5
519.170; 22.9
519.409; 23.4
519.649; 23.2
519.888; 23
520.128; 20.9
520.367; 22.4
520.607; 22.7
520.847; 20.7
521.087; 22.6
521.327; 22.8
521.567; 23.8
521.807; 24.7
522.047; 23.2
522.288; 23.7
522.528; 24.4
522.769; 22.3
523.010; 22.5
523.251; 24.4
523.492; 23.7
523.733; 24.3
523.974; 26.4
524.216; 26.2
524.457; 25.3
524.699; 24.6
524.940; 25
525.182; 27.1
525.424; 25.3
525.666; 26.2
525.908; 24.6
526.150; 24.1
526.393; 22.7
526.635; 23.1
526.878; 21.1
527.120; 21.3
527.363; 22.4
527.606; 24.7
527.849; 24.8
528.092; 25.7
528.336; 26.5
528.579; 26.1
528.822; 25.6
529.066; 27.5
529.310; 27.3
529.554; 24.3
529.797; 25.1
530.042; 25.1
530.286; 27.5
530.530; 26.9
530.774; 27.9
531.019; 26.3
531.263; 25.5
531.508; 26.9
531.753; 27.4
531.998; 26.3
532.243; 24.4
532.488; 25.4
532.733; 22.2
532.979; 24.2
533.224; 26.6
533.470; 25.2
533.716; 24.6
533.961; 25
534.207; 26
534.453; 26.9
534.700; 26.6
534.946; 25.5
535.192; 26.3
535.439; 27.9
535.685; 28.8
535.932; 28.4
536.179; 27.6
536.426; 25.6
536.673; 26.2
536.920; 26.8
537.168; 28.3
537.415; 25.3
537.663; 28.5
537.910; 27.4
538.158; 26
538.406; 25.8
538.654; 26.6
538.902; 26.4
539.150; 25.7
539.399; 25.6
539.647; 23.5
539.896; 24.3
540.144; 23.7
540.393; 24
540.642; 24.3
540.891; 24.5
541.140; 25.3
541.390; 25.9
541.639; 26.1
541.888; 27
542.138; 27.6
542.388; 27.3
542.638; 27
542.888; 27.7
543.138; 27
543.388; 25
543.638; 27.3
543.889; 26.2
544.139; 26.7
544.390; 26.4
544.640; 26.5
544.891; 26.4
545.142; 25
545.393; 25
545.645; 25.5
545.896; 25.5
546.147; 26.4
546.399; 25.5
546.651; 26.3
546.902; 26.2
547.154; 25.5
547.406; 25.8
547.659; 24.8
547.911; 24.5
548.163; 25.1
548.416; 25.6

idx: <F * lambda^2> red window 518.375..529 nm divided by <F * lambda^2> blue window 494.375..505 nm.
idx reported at 1.11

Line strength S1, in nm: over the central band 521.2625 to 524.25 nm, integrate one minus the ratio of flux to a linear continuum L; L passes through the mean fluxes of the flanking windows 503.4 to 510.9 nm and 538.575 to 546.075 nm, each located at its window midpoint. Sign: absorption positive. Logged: 0.06 nm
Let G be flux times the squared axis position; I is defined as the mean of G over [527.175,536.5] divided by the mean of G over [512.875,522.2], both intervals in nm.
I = 1.27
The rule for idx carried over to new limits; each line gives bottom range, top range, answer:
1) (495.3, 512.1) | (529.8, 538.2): 1.26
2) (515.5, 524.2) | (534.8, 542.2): 1.27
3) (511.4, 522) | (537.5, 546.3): 1.31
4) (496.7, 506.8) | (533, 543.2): 1.30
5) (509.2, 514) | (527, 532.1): 1.19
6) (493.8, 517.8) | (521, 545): 1.23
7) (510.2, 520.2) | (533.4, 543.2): 1.31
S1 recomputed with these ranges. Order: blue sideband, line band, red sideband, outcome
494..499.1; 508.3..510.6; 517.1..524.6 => -0.05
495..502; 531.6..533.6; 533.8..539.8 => 0.07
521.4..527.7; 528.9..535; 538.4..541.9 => -0.31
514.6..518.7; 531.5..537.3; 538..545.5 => -0.46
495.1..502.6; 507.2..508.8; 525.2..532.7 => 0.08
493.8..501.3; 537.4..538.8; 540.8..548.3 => -0.05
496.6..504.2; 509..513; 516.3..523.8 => -0.20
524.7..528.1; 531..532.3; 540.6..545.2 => -0.07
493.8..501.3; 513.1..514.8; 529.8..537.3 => 0.20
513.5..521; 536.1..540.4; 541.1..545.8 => -0.11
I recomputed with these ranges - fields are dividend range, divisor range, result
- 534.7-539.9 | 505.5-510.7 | 1.27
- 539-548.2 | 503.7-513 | 1.26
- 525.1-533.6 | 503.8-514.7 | 1.18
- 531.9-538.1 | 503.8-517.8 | 1.28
